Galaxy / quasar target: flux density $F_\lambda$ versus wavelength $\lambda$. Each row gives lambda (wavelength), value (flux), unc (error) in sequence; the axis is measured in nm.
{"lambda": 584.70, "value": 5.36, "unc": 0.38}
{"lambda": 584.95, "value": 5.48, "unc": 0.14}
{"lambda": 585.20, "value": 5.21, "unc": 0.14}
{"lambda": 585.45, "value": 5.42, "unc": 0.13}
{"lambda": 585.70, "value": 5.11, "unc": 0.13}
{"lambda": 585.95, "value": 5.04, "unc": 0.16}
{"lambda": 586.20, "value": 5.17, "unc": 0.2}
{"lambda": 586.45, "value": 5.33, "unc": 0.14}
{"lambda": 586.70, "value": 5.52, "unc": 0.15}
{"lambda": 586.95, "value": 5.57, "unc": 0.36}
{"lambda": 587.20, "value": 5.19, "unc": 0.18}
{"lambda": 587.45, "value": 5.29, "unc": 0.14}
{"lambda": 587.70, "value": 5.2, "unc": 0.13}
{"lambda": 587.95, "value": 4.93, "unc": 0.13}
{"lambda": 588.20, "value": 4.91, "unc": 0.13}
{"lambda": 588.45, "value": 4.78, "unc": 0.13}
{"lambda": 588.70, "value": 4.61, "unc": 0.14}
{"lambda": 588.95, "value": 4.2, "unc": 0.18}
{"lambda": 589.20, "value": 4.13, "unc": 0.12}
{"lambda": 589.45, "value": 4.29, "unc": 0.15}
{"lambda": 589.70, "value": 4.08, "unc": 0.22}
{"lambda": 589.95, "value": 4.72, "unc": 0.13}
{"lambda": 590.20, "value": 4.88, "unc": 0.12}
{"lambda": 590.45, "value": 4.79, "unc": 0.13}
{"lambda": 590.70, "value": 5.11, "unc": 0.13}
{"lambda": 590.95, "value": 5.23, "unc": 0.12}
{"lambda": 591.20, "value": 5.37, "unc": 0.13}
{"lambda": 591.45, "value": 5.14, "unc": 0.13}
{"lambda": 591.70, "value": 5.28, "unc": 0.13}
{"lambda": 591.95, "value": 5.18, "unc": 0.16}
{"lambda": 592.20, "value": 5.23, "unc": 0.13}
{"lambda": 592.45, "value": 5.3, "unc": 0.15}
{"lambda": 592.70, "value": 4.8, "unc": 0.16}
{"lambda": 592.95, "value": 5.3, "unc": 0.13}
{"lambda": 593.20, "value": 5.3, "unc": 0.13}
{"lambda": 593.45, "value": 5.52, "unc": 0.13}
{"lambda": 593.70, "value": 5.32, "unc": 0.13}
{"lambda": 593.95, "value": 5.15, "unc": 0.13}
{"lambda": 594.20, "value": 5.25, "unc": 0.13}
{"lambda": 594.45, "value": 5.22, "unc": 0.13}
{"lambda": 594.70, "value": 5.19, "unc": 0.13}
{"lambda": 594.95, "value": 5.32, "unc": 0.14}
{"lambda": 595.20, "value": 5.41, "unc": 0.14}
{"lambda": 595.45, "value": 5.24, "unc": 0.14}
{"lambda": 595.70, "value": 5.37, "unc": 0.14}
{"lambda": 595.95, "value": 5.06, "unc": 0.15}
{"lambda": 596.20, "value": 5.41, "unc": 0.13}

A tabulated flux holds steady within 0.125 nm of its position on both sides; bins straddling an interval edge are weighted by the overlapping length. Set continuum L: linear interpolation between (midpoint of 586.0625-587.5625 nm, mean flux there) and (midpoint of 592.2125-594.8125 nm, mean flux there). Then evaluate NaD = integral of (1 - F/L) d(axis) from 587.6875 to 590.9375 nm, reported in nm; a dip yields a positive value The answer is 0.39 nm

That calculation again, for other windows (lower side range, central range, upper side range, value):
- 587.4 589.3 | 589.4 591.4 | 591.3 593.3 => 0.056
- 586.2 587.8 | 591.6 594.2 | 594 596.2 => 0.022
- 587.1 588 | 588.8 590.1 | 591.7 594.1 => 0.223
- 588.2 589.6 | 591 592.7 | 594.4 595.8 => -0.130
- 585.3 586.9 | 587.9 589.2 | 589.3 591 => 0.082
